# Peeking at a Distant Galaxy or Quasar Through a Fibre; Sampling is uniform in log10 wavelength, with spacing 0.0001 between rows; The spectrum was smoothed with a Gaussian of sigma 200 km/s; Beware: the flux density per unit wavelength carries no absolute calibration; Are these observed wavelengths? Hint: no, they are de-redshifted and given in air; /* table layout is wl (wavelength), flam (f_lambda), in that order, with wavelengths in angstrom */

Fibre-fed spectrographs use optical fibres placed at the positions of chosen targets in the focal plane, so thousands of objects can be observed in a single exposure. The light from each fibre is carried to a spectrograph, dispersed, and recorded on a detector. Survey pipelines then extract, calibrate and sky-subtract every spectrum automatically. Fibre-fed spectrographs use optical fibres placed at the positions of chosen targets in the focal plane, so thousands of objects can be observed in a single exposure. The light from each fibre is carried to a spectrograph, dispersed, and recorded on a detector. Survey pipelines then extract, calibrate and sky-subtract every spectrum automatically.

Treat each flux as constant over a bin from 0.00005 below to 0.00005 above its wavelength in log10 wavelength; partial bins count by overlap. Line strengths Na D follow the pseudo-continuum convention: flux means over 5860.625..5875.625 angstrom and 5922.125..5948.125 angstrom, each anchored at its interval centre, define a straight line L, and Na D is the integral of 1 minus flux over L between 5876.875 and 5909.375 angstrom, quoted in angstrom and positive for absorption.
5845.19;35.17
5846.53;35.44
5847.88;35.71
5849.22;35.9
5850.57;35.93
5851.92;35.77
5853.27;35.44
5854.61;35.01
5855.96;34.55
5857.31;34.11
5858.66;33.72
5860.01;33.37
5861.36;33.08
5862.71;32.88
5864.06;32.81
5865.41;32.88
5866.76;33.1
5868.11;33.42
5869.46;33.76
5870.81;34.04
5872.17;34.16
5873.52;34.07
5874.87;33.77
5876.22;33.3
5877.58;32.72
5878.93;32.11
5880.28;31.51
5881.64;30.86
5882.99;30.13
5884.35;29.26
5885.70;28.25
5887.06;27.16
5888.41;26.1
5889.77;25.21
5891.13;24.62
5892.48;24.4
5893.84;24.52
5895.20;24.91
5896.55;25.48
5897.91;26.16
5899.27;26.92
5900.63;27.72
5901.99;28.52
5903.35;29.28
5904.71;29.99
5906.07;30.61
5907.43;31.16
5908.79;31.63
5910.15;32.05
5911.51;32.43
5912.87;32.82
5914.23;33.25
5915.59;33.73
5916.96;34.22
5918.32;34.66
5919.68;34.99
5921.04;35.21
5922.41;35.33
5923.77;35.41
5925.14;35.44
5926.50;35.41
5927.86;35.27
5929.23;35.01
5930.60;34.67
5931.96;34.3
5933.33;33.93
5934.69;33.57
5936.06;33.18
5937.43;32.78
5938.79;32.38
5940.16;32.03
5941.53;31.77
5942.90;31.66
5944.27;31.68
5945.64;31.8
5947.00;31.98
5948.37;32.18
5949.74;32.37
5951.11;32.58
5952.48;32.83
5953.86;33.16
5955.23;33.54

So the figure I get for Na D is 5.0 angstrom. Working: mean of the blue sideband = 33.5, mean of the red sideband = 33.5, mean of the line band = 28.3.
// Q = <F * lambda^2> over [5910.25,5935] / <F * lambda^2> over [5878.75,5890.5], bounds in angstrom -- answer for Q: 1.21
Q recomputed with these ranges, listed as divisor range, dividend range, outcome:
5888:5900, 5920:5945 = 1.35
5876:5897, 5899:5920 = 1.13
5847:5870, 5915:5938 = 1.03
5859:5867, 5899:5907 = 0.89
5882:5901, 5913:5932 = 1.32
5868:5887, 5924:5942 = 1.08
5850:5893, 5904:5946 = 1.06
